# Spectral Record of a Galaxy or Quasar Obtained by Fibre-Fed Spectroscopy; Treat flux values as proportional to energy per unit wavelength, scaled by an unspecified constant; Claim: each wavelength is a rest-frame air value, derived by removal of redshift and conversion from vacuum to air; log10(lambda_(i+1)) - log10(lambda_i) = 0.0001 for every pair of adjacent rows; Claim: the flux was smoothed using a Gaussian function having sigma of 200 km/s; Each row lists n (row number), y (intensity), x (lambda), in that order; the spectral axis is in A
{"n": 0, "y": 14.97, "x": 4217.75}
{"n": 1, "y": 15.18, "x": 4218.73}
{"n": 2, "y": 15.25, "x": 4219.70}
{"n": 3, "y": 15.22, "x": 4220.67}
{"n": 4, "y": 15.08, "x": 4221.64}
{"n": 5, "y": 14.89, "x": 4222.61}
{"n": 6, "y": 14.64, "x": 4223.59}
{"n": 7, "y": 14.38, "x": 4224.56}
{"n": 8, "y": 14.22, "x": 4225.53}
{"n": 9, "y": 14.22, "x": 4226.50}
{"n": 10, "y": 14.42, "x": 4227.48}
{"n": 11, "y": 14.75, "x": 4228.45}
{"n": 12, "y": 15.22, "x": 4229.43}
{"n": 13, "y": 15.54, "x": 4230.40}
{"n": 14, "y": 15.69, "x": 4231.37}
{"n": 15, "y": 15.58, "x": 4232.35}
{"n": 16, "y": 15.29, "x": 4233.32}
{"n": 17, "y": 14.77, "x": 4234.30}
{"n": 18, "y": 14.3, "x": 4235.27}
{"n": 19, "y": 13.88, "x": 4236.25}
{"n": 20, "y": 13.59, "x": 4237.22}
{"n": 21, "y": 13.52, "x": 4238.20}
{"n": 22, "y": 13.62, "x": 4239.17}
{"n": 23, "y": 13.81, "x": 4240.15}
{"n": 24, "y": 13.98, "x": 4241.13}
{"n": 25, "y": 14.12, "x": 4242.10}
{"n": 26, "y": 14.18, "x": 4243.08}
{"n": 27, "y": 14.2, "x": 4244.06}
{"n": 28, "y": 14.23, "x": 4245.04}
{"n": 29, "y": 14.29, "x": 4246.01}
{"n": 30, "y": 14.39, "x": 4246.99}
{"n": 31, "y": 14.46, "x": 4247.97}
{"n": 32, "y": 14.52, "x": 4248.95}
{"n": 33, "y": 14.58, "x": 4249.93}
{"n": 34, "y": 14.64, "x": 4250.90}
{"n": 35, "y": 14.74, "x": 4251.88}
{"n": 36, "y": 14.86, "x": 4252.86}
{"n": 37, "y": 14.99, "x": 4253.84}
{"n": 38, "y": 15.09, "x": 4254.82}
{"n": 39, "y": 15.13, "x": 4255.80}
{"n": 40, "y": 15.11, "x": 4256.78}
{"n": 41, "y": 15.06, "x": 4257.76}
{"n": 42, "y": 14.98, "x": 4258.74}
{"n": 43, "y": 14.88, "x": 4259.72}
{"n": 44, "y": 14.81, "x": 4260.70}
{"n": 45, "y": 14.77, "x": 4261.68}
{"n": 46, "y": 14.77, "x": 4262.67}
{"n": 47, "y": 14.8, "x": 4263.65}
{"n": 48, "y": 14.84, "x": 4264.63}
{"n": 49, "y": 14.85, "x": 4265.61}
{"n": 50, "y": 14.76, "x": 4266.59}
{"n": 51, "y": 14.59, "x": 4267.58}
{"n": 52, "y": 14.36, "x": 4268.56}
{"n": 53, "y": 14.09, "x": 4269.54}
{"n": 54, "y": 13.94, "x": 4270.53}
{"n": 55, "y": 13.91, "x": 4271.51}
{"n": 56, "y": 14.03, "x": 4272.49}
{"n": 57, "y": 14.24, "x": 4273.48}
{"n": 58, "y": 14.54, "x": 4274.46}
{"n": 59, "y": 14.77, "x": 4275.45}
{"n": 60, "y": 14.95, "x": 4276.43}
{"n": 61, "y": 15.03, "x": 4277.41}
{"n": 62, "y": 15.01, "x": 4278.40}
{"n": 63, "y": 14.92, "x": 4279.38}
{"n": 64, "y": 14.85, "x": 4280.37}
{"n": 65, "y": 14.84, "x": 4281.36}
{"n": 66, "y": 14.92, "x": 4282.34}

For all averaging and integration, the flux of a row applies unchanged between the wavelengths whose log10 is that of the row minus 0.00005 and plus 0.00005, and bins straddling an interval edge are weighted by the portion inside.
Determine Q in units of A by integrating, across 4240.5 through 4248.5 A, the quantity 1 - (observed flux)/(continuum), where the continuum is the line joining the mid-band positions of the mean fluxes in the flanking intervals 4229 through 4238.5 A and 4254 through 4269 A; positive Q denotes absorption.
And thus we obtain 0.31 A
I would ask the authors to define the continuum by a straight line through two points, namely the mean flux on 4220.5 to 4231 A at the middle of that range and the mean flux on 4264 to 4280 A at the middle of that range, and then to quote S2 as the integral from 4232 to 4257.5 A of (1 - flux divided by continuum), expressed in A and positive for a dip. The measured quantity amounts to 0.4 A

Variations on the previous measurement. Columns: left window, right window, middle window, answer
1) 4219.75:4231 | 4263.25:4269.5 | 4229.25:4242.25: 0.3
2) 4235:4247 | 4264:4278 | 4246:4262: -0.7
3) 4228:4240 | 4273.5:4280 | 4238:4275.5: 0.6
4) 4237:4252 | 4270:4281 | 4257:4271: -0.3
